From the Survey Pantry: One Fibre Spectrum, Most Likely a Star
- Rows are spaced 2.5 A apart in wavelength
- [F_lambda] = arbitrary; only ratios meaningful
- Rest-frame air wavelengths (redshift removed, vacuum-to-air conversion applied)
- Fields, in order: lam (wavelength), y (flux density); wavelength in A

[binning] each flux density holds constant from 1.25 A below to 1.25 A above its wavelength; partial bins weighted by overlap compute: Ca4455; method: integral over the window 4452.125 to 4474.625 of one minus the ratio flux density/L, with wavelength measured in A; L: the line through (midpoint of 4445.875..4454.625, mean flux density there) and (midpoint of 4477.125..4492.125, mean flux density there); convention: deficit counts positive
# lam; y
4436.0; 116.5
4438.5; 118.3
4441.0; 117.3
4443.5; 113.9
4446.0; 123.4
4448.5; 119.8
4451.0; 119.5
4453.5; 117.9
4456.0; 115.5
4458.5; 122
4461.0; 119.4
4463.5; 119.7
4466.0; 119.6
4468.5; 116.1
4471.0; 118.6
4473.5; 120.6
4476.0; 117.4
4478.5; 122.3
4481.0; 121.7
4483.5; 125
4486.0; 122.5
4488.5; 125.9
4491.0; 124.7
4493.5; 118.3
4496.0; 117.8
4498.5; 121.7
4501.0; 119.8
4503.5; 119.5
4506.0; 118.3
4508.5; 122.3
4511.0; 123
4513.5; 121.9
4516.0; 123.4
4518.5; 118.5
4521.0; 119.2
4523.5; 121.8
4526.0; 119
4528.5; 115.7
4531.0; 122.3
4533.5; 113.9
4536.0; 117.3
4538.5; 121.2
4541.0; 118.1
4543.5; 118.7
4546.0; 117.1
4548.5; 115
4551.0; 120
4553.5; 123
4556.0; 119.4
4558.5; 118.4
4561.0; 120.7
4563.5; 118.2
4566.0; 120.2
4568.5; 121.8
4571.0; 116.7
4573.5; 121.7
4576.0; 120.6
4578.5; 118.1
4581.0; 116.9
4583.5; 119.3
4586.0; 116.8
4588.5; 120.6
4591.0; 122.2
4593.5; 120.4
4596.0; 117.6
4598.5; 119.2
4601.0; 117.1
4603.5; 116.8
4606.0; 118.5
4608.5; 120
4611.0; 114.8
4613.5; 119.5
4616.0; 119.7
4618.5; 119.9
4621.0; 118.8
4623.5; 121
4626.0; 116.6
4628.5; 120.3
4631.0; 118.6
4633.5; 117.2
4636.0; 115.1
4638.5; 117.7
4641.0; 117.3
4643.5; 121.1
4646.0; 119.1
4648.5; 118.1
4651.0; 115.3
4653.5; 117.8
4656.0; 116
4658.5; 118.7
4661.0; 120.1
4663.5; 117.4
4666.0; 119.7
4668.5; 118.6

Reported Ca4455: 0.4 A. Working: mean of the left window 120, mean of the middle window 119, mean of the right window 124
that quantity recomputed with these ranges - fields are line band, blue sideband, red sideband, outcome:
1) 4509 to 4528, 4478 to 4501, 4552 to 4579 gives 0.1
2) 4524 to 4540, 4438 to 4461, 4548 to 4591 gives 0.1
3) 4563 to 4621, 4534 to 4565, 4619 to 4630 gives 0.0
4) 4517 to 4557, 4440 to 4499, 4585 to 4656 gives 0.2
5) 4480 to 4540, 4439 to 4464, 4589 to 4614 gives -0.9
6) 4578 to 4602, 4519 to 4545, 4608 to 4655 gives -0.1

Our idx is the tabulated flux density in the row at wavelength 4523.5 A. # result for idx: 121.8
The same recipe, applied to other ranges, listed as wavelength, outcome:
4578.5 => 118.1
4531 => 122.3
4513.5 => 121.9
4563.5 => 118.2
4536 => 117.3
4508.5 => 122.3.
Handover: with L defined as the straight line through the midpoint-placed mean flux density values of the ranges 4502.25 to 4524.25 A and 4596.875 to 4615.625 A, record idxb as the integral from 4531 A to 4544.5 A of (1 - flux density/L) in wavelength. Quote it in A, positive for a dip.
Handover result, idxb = 0.2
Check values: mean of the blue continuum 121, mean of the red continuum 118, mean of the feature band 118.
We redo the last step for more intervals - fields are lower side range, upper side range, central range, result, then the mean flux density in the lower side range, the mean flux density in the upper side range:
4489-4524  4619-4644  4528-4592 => 0.4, 121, 118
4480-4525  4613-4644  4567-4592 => 0.0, 121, 119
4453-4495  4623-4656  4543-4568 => 0.0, 120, 118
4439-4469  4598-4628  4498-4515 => -0.3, 119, 119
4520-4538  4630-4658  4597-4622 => -0.1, 119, 118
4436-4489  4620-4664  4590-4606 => 0.0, 120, 118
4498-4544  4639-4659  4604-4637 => 0.0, 120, 118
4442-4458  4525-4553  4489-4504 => -0.3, 118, 118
